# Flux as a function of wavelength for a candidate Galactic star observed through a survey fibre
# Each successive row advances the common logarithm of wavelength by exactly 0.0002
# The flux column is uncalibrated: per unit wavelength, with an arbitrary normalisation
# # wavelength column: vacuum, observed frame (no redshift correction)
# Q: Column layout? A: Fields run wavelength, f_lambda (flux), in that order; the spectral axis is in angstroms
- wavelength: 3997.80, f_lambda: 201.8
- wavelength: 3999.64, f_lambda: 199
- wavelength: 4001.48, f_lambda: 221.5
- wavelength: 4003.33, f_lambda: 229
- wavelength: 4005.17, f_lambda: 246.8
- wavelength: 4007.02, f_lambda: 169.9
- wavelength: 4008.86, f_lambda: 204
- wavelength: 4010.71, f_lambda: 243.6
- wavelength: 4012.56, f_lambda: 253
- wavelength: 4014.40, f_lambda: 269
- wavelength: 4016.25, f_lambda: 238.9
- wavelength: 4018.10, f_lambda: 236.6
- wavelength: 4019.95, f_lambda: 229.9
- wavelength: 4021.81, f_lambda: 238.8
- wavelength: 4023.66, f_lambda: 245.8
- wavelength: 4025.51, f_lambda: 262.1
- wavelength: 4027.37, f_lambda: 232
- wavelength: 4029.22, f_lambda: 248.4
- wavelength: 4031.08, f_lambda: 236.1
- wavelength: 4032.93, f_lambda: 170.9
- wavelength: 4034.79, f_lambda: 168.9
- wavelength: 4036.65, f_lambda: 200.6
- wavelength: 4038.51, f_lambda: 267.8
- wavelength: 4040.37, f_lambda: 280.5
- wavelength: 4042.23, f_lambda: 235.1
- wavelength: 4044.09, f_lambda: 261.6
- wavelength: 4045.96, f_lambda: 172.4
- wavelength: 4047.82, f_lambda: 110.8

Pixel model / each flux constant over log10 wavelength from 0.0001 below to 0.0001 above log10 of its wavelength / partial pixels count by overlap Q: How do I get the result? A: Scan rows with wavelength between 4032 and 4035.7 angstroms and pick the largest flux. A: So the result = 170.9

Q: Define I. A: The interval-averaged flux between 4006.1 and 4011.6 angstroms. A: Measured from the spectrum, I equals 206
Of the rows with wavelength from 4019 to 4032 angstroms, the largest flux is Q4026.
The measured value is 262.1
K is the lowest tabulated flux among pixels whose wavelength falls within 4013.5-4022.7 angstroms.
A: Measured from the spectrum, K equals 229.9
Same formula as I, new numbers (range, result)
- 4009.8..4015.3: 255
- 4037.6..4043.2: 261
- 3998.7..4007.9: 213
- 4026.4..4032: 239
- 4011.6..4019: 250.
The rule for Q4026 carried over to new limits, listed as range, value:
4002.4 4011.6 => 246.8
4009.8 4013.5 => 253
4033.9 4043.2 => 280.5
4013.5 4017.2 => 269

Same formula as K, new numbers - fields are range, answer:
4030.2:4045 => 168.9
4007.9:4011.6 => 204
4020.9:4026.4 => 238.8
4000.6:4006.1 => 221.5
